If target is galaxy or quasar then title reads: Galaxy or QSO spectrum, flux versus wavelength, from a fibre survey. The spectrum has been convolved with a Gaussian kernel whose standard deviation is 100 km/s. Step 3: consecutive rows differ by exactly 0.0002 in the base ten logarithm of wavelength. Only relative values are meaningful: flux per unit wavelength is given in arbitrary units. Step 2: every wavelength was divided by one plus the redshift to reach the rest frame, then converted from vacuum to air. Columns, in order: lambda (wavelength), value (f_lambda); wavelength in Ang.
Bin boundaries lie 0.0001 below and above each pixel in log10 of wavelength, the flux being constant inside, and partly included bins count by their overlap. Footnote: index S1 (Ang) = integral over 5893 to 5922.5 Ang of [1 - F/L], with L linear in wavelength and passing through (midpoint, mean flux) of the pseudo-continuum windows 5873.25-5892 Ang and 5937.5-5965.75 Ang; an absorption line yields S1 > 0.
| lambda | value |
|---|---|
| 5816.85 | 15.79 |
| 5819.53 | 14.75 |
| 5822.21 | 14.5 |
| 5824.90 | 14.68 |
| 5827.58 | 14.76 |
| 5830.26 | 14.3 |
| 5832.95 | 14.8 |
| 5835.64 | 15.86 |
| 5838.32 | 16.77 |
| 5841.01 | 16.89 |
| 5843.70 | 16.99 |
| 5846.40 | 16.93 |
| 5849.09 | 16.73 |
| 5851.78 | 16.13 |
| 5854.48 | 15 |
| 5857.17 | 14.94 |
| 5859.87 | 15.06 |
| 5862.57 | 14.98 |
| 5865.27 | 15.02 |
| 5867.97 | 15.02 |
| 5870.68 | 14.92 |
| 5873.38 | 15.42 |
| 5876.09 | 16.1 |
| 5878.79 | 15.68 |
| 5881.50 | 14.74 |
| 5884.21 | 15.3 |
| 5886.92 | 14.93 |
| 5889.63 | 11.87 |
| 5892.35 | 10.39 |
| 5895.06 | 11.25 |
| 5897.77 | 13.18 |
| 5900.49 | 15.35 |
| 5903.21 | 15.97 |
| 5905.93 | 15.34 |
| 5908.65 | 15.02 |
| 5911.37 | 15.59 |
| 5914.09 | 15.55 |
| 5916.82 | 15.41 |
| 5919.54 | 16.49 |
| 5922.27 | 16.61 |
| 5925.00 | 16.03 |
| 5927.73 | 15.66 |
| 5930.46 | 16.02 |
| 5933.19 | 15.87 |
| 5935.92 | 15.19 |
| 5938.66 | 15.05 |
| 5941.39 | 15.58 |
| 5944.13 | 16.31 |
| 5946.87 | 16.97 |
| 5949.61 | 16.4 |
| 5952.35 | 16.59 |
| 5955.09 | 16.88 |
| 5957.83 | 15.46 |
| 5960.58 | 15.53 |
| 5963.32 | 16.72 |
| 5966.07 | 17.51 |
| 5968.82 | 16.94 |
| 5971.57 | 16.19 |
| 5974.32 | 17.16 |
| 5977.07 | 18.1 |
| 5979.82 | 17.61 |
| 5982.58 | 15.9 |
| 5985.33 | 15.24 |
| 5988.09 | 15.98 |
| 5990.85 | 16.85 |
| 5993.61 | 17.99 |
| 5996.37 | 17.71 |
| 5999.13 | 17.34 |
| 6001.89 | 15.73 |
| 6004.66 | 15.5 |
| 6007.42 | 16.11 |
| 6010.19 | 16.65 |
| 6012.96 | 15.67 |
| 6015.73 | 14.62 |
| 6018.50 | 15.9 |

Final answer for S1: 0.6 Ang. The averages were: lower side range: 14.6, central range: 14.9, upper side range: 16.2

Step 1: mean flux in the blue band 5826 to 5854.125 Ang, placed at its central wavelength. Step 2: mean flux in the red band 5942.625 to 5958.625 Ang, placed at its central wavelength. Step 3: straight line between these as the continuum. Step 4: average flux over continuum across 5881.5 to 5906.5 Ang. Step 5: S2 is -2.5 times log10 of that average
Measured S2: 0.18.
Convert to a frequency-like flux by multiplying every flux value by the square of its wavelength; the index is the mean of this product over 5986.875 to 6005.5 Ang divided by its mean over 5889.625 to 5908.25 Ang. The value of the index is 1.3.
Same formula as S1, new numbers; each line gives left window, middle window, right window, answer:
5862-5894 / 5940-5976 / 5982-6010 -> -1.52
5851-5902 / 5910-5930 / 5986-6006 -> -0.83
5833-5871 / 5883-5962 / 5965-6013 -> 4.99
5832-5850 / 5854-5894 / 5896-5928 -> 3.52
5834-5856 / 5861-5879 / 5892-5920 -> 0.42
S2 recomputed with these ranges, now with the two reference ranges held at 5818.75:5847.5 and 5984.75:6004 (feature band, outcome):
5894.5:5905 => 0.132 mag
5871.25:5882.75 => 0.029 mag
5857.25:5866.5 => 0.054 mag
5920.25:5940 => 0.031 mag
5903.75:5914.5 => 0.048 mag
